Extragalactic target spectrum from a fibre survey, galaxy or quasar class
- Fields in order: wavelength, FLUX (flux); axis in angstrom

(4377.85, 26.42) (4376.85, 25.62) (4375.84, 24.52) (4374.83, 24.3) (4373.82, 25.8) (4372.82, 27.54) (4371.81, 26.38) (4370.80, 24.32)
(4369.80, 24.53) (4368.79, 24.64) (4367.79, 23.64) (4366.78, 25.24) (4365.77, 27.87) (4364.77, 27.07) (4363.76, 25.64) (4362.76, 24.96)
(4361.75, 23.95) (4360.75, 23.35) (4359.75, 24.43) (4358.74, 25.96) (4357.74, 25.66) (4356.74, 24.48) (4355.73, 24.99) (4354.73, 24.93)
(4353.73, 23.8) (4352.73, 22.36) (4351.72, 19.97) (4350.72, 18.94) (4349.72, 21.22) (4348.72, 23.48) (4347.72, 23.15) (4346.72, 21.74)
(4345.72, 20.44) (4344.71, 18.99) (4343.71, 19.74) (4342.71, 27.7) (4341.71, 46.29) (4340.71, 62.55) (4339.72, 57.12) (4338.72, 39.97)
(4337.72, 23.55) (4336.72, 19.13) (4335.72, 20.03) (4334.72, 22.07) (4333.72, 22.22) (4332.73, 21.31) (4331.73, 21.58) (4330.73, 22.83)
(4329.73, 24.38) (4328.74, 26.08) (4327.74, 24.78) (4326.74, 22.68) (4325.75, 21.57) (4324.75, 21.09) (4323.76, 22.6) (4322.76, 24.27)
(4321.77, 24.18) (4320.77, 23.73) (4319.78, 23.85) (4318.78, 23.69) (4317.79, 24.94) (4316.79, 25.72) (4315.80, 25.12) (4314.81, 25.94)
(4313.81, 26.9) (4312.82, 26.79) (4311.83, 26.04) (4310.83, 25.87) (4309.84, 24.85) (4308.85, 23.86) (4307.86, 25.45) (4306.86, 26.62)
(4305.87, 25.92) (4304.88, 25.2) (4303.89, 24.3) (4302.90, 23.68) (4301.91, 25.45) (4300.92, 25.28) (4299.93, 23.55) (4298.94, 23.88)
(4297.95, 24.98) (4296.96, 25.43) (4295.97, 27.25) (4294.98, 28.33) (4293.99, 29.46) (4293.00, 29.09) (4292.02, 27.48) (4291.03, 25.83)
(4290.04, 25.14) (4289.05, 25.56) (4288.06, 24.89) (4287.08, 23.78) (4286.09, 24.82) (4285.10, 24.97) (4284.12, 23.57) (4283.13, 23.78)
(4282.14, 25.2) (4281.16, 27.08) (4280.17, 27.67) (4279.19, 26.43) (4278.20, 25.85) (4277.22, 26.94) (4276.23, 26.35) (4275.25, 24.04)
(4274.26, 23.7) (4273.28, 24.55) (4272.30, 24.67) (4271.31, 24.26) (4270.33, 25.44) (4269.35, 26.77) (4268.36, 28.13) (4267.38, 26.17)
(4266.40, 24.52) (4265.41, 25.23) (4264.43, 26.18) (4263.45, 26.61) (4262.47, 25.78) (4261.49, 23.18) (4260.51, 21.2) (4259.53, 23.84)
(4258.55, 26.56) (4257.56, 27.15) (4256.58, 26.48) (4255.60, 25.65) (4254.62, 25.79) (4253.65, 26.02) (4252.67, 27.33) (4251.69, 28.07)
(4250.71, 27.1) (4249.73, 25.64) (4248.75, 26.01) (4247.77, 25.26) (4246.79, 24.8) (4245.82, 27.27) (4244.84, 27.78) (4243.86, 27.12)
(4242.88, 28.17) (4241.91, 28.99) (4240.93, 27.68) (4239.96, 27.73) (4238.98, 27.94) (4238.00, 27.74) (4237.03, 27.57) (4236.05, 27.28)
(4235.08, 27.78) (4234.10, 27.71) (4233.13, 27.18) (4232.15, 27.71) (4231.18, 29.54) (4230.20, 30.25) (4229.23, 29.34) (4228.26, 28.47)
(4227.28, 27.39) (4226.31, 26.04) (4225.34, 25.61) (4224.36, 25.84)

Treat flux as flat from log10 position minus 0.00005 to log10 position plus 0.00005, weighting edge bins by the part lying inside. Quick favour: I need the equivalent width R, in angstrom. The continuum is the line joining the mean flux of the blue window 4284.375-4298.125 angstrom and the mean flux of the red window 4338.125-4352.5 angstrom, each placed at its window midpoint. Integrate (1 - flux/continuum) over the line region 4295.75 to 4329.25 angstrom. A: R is 3.5 angstrom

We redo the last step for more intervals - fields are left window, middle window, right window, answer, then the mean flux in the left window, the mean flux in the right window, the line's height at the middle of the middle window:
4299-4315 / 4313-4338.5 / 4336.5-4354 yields 3.09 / 25.3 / 28.5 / 26.9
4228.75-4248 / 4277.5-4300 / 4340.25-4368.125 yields 0.85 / 27.8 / 25.8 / 26.9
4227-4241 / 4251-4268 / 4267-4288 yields 0.56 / 28.1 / 25.4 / 26.5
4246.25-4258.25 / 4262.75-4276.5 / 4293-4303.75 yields 0.34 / 26.3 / 25.8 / 26.1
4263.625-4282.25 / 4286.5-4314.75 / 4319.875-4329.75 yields -1.35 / 25.8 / 23.5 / 24.6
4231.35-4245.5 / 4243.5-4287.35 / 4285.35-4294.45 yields 2.08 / 27.8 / 26.2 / 26.9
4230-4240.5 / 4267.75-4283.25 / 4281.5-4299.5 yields 0.37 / 28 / 25.8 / 26.4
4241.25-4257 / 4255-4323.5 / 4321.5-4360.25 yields 2.24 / 26.7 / 25.7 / 26.3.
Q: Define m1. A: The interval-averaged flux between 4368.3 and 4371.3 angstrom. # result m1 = 24.5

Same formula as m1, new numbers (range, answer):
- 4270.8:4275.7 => 24.2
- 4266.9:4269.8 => 27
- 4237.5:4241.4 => 27.8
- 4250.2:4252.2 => 27.5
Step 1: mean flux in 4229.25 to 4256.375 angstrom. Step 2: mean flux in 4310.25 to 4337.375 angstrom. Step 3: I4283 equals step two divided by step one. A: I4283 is 0.9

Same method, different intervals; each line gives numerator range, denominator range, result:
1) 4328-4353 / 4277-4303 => 1.04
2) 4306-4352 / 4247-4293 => 1.01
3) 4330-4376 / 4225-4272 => 0.97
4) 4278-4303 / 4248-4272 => 1.00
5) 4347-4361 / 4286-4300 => 0.89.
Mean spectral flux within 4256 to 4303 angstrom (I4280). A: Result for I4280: 25.6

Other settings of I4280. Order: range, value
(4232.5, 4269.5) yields 26.5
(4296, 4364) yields 25.4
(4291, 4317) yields 25.9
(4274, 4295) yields 25.9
